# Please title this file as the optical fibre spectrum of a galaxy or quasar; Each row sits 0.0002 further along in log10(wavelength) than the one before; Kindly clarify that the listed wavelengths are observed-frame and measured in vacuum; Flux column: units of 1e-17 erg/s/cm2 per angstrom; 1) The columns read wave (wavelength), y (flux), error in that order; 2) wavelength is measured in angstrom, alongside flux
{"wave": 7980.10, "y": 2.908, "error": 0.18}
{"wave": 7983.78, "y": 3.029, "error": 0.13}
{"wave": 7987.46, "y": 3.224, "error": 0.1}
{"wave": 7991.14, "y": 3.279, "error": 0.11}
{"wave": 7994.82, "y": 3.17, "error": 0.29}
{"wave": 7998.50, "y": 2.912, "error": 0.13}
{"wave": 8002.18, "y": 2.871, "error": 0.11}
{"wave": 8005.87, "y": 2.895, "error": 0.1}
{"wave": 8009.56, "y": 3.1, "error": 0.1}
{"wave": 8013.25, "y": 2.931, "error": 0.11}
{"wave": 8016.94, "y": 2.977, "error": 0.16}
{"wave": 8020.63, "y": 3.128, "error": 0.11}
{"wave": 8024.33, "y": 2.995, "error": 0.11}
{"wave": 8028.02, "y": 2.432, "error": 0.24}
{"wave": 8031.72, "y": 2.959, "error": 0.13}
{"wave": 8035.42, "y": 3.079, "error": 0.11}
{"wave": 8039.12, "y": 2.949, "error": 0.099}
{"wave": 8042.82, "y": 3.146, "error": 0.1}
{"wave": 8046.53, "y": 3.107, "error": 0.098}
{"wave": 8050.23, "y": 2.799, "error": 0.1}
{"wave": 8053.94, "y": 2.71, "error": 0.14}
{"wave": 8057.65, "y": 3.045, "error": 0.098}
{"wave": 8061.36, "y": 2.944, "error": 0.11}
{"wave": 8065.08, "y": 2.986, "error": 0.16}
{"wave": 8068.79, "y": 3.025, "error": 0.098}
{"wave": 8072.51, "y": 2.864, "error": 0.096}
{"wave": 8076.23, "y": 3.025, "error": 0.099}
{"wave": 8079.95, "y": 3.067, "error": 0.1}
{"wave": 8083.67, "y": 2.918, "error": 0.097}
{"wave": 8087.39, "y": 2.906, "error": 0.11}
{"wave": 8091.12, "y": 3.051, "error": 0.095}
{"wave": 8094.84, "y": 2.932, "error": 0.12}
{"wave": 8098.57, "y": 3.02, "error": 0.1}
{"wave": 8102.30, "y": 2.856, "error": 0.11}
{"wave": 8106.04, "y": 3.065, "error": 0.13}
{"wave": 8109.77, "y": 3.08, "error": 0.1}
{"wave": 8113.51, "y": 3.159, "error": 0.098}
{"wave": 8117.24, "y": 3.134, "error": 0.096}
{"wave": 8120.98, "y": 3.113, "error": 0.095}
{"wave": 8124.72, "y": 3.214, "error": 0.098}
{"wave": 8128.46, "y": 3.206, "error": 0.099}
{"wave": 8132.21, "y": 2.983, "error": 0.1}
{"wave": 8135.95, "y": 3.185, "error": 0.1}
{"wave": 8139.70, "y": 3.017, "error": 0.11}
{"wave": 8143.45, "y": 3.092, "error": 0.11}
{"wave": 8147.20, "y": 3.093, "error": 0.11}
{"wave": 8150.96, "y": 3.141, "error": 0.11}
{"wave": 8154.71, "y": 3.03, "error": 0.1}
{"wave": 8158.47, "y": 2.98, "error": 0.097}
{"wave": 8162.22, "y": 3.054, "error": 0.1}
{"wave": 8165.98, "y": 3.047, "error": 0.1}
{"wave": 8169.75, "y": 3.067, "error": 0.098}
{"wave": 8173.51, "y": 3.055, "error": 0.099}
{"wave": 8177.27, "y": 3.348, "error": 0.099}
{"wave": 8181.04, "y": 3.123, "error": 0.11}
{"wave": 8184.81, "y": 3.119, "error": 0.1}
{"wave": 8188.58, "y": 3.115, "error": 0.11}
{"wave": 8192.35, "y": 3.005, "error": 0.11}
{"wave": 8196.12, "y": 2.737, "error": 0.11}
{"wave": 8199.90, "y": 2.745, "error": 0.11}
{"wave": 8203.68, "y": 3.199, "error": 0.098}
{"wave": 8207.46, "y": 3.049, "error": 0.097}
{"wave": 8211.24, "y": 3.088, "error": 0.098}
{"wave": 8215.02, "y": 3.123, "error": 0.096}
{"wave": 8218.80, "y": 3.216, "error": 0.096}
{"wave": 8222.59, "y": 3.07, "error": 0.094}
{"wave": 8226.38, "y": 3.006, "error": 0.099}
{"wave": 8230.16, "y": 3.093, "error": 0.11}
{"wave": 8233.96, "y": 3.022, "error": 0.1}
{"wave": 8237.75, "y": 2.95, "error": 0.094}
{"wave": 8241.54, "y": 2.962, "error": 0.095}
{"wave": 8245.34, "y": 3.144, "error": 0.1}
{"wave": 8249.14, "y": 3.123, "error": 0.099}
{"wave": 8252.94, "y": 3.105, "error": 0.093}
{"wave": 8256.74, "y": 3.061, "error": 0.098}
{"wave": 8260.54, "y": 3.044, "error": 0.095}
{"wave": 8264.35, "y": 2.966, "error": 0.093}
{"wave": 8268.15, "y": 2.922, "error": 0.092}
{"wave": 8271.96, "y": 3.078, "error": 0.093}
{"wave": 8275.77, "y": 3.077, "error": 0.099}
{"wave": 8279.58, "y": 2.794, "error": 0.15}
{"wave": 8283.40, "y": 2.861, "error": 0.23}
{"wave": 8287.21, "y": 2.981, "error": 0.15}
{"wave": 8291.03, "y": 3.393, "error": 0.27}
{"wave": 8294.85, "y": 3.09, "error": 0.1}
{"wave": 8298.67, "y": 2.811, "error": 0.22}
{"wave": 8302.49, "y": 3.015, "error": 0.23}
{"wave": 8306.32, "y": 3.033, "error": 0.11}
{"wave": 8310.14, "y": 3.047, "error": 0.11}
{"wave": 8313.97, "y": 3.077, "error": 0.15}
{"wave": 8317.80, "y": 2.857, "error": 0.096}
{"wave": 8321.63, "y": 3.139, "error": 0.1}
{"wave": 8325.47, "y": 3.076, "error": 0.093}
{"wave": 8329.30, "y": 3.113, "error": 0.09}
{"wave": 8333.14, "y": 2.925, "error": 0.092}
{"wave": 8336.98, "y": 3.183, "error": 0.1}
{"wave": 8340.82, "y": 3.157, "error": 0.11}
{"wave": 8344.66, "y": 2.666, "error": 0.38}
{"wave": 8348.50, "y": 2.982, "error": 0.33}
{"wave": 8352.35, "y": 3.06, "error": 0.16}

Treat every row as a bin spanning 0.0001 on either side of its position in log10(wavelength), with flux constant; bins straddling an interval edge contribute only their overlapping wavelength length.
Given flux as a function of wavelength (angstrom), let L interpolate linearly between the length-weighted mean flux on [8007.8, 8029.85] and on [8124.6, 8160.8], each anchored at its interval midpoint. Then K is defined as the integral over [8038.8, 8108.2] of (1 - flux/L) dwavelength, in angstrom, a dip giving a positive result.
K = 0.6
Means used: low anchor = 2.93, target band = 2.97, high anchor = 3.09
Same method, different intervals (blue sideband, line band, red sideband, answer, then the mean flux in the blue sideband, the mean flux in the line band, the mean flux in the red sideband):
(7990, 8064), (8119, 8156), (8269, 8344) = -1.4 angstrom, 2.97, 3.11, 3.03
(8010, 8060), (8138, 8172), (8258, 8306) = -0.9 angstrom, 2.95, 3.06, 3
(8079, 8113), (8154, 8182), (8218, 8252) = -0.6 angstrom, 2.99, 3.09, 3.06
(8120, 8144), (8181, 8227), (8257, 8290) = 0.1 angstrom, 3.12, 3.04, 2.98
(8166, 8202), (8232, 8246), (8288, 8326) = 0.2 angstrom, 3.04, 3.01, 3.05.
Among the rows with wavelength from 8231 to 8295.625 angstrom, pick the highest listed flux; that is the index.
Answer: 3.393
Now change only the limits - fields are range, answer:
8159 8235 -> 3.348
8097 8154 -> 3.214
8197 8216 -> 3.199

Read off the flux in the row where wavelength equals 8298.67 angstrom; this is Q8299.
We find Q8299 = 2.811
